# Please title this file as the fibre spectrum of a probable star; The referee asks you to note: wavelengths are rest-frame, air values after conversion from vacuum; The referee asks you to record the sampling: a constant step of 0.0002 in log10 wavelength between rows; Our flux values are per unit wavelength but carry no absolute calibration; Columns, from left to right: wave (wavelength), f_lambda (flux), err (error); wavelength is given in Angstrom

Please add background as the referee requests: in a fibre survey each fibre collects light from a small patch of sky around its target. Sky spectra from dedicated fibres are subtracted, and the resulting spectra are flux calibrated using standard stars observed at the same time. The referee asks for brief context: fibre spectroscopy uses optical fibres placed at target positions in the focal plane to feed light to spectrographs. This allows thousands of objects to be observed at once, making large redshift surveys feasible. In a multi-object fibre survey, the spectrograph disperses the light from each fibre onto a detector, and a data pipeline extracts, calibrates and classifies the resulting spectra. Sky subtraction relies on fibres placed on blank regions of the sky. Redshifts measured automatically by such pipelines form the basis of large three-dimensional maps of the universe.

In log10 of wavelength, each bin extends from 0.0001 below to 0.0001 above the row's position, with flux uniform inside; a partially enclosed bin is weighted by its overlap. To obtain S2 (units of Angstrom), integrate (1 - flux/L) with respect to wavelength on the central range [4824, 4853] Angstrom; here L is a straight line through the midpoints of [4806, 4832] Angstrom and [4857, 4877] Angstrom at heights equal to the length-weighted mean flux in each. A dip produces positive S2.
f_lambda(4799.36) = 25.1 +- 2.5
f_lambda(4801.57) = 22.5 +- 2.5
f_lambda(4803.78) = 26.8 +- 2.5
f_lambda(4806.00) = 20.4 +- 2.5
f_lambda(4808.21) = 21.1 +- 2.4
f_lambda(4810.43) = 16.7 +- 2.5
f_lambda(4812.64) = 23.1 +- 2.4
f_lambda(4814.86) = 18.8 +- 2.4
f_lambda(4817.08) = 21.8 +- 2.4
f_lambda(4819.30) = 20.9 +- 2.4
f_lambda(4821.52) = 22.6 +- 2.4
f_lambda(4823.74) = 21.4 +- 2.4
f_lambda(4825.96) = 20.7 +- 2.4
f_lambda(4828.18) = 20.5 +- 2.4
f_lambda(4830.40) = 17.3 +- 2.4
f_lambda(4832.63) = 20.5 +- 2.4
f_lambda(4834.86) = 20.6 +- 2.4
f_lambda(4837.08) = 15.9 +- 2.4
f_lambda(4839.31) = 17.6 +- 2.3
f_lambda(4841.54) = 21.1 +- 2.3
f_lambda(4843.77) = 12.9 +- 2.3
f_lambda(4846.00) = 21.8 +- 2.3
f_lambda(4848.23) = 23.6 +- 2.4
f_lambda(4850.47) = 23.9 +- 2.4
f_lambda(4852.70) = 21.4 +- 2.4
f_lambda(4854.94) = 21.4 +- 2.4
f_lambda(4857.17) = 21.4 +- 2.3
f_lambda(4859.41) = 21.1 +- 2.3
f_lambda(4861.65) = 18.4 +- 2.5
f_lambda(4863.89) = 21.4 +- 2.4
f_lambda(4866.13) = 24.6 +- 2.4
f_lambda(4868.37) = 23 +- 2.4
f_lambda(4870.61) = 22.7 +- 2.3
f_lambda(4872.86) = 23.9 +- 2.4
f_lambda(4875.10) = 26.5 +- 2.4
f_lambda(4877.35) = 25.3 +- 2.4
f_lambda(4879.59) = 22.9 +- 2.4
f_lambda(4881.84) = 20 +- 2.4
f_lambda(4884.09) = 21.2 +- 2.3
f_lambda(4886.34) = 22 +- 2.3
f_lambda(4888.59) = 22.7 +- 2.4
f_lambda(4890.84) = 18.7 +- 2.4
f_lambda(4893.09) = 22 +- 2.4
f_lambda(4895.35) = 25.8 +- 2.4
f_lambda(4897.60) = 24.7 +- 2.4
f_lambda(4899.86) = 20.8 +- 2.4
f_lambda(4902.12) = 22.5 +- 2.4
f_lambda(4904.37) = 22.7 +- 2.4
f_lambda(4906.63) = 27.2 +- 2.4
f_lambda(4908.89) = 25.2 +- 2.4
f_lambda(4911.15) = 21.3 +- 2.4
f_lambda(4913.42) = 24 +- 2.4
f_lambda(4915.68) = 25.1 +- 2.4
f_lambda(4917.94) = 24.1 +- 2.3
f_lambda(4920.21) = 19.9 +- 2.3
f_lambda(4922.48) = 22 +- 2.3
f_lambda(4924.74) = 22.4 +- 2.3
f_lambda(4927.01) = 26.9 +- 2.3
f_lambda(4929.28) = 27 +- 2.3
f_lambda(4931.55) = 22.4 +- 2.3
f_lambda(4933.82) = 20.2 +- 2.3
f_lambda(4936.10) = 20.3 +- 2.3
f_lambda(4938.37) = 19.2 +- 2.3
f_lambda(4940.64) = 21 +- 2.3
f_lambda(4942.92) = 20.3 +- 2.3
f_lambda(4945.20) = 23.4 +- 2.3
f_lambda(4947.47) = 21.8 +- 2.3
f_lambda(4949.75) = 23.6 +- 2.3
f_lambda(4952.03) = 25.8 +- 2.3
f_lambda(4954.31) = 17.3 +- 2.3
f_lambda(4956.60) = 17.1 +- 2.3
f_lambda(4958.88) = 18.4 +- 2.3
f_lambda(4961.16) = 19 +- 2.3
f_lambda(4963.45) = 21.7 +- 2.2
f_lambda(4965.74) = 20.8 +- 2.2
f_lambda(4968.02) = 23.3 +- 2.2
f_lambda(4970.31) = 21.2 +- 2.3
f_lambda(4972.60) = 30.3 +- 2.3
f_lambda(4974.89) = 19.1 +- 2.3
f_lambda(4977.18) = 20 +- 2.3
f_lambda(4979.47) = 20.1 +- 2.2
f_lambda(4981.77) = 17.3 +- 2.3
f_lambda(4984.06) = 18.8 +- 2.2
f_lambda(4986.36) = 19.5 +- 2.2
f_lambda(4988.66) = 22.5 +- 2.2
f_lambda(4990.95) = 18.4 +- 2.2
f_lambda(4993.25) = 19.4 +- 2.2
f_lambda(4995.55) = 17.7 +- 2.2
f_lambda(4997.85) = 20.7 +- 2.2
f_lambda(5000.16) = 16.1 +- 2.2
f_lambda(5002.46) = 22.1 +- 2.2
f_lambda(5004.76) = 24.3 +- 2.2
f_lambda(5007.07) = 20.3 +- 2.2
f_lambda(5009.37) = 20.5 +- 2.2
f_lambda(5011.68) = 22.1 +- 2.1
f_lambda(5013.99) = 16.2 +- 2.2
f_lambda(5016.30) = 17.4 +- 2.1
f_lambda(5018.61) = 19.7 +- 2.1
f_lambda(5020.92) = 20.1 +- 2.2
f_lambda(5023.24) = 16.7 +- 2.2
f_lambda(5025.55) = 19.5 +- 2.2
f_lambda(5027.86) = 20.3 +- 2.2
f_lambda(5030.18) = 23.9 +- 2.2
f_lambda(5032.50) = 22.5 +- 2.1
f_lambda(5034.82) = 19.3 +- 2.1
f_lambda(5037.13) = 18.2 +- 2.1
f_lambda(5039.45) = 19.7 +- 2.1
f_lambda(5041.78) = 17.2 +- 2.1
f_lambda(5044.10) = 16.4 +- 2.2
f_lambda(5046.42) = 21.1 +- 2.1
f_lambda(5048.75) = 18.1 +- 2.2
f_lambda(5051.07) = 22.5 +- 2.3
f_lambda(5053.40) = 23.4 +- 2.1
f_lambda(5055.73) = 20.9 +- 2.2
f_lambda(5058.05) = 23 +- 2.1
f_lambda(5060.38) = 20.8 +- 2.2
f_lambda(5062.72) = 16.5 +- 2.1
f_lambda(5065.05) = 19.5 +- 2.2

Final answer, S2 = 2.1 Angstrom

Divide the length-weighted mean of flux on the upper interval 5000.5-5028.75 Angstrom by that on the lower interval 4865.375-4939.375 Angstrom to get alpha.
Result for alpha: 0.86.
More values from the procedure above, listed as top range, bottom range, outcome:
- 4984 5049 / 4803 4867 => 0.95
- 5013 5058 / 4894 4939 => 0.85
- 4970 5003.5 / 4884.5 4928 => 0.87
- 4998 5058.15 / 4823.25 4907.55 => 0.93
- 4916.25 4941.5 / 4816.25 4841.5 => 1.12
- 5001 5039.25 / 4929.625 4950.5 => 0.94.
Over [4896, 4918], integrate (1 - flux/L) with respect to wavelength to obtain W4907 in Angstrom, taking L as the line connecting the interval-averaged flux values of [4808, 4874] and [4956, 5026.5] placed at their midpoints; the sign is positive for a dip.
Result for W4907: -3.6 Angstrom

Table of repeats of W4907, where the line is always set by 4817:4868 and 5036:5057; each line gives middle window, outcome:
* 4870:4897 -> -3.2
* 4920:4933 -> -2.2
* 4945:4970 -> -1.1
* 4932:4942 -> -0.1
